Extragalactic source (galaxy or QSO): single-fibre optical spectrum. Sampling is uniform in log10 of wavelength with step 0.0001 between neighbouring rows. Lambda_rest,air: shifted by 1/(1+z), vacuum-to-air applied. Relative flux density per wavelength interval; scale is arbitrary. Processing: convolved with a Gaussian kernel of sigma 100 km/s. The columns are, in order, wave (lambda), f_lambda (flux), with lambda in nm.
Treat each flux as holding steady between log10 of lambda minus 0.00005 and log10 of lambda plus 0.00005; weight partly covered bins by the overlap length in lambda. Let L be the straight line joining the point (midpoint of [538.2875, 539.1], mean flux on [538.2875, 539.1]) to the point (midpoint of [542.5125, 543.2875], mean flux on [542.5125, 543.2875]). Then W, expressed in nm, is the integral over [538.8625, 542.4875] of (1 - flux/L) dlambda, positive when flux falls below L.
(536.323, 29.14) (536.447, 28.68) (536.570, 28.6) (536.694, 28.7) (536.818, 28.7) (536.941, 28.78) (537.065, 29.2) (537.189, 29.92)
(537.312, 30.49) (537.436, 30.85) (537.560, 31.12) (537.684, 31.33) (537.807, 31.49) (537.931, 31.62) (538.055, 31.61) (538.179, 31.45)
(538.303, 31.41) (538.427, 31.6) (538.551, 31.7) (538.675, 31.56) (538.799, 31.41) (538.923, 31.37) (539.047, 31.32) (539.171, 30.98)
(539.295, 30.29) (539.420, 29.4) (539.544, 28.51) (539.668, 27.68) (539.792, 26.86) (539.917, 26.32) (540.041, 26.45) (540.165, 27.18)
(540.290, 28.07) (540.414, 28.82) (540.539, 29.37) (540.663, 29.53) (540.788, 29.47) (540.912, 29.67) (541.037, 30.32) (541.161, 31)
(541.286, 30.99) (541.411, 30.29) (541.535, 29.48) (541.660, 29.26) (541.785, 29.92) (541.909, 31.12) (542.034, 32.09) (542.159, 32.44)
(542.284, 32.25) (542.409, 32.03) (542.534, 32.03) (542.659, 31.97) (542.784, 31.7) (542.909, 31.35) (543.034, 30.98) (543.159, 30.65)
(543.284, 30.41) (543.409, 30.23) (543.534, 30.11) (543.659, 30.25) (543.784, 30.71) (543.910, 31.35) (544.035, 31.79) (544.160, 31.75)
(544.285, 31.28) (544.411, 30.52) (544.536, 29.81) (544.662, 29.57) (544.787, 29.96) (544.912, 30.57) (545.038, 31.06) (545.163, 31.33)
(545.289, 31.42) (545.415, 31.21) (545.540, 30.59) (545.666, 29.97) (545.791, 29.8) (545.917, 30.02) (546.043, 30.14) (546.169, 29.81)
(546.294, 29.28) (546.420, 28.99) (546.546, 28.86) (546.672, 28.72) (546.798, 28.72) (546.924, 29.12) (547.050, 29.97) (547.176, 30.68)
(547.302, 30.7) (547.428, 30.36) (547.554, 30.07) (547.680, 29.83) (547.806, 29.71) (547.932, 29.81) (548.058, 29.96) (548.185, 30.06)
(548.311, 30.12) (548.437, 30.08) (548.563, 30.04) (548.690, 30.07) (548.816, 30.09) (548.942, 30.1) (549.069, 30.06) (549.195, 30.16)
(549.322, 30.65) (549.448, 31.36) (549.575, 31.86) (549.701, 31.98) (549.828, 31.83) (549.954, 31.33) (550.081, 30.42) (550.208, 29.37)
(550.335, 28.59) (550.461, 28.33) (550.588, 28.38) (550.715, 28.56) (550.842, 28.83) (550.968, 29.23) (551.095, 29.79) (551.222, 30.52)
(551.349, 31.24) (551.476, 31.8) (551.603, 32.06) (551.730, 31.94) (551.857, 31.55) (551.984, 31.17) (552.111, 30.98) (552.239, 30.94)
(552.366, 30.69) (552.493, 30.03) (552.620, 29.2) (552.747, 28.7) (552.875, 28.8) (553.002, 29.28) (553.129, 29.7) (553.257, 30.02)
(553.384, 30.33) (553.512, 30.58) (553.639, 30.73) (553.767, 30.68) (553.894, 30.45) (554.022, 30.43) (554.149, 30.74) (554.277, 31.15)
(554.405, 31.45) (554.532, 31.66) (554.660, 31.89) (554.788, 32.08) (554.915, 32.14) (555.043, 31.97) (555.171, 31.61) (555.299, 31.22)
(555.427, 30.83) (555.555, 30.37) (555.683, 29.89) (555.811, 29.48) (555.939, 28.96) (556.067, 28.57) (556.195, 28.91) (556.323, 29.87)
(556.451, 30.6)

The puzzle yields 0.19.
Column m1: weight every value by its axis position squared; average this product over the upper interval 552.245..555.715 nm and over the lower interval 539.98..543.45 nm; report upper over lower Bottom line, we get 1.06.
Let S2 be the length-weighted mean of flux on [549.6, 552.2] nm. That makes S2 30.4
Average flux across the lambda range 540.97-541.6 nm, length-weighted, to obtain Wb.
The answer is 30.4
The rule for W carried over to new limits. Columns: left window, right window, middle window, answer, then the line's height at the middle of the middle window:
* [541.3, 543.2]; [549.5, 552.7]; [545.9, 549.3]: 0.10 nm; 30.7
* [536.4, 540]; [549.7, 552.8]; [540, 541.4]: 0.04 nm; 30.1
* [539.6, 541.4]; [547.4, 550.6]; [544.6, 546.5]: -0.04 nm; 29.6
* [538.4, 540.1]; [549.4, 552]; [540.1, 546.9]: -0.09 nm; 29.9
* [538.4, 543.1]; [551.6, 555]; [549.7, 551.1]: 0.04 nm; 30.6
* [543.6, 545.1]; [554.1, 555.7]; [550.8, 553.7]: 0.08 nm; 31.2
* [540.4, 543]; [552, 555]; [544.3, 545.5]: 0.00 nm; 30.7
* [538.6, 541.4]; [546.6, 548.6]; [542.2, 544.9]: -0.12 nm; 29.6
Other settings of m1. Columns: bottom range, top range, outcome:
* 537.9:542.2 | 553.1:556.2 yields 1.08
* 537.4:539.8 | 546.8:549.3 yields 1.01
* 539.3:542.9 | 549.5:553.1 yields 1.05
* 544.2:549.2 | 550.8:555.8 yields 1.05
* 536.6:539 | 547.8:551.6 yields 1.03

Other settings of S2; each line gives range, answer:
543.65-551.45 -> 30.2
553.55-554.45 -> 30.8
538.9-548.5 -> 30.1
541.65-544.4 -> 31.2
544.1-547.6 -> 30.1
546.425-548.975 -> 29.8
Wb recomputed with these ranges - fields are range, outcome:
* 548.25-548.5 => 30.2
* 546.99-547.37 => 30.5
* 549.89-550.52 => 29.6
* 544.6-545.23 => 30.5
